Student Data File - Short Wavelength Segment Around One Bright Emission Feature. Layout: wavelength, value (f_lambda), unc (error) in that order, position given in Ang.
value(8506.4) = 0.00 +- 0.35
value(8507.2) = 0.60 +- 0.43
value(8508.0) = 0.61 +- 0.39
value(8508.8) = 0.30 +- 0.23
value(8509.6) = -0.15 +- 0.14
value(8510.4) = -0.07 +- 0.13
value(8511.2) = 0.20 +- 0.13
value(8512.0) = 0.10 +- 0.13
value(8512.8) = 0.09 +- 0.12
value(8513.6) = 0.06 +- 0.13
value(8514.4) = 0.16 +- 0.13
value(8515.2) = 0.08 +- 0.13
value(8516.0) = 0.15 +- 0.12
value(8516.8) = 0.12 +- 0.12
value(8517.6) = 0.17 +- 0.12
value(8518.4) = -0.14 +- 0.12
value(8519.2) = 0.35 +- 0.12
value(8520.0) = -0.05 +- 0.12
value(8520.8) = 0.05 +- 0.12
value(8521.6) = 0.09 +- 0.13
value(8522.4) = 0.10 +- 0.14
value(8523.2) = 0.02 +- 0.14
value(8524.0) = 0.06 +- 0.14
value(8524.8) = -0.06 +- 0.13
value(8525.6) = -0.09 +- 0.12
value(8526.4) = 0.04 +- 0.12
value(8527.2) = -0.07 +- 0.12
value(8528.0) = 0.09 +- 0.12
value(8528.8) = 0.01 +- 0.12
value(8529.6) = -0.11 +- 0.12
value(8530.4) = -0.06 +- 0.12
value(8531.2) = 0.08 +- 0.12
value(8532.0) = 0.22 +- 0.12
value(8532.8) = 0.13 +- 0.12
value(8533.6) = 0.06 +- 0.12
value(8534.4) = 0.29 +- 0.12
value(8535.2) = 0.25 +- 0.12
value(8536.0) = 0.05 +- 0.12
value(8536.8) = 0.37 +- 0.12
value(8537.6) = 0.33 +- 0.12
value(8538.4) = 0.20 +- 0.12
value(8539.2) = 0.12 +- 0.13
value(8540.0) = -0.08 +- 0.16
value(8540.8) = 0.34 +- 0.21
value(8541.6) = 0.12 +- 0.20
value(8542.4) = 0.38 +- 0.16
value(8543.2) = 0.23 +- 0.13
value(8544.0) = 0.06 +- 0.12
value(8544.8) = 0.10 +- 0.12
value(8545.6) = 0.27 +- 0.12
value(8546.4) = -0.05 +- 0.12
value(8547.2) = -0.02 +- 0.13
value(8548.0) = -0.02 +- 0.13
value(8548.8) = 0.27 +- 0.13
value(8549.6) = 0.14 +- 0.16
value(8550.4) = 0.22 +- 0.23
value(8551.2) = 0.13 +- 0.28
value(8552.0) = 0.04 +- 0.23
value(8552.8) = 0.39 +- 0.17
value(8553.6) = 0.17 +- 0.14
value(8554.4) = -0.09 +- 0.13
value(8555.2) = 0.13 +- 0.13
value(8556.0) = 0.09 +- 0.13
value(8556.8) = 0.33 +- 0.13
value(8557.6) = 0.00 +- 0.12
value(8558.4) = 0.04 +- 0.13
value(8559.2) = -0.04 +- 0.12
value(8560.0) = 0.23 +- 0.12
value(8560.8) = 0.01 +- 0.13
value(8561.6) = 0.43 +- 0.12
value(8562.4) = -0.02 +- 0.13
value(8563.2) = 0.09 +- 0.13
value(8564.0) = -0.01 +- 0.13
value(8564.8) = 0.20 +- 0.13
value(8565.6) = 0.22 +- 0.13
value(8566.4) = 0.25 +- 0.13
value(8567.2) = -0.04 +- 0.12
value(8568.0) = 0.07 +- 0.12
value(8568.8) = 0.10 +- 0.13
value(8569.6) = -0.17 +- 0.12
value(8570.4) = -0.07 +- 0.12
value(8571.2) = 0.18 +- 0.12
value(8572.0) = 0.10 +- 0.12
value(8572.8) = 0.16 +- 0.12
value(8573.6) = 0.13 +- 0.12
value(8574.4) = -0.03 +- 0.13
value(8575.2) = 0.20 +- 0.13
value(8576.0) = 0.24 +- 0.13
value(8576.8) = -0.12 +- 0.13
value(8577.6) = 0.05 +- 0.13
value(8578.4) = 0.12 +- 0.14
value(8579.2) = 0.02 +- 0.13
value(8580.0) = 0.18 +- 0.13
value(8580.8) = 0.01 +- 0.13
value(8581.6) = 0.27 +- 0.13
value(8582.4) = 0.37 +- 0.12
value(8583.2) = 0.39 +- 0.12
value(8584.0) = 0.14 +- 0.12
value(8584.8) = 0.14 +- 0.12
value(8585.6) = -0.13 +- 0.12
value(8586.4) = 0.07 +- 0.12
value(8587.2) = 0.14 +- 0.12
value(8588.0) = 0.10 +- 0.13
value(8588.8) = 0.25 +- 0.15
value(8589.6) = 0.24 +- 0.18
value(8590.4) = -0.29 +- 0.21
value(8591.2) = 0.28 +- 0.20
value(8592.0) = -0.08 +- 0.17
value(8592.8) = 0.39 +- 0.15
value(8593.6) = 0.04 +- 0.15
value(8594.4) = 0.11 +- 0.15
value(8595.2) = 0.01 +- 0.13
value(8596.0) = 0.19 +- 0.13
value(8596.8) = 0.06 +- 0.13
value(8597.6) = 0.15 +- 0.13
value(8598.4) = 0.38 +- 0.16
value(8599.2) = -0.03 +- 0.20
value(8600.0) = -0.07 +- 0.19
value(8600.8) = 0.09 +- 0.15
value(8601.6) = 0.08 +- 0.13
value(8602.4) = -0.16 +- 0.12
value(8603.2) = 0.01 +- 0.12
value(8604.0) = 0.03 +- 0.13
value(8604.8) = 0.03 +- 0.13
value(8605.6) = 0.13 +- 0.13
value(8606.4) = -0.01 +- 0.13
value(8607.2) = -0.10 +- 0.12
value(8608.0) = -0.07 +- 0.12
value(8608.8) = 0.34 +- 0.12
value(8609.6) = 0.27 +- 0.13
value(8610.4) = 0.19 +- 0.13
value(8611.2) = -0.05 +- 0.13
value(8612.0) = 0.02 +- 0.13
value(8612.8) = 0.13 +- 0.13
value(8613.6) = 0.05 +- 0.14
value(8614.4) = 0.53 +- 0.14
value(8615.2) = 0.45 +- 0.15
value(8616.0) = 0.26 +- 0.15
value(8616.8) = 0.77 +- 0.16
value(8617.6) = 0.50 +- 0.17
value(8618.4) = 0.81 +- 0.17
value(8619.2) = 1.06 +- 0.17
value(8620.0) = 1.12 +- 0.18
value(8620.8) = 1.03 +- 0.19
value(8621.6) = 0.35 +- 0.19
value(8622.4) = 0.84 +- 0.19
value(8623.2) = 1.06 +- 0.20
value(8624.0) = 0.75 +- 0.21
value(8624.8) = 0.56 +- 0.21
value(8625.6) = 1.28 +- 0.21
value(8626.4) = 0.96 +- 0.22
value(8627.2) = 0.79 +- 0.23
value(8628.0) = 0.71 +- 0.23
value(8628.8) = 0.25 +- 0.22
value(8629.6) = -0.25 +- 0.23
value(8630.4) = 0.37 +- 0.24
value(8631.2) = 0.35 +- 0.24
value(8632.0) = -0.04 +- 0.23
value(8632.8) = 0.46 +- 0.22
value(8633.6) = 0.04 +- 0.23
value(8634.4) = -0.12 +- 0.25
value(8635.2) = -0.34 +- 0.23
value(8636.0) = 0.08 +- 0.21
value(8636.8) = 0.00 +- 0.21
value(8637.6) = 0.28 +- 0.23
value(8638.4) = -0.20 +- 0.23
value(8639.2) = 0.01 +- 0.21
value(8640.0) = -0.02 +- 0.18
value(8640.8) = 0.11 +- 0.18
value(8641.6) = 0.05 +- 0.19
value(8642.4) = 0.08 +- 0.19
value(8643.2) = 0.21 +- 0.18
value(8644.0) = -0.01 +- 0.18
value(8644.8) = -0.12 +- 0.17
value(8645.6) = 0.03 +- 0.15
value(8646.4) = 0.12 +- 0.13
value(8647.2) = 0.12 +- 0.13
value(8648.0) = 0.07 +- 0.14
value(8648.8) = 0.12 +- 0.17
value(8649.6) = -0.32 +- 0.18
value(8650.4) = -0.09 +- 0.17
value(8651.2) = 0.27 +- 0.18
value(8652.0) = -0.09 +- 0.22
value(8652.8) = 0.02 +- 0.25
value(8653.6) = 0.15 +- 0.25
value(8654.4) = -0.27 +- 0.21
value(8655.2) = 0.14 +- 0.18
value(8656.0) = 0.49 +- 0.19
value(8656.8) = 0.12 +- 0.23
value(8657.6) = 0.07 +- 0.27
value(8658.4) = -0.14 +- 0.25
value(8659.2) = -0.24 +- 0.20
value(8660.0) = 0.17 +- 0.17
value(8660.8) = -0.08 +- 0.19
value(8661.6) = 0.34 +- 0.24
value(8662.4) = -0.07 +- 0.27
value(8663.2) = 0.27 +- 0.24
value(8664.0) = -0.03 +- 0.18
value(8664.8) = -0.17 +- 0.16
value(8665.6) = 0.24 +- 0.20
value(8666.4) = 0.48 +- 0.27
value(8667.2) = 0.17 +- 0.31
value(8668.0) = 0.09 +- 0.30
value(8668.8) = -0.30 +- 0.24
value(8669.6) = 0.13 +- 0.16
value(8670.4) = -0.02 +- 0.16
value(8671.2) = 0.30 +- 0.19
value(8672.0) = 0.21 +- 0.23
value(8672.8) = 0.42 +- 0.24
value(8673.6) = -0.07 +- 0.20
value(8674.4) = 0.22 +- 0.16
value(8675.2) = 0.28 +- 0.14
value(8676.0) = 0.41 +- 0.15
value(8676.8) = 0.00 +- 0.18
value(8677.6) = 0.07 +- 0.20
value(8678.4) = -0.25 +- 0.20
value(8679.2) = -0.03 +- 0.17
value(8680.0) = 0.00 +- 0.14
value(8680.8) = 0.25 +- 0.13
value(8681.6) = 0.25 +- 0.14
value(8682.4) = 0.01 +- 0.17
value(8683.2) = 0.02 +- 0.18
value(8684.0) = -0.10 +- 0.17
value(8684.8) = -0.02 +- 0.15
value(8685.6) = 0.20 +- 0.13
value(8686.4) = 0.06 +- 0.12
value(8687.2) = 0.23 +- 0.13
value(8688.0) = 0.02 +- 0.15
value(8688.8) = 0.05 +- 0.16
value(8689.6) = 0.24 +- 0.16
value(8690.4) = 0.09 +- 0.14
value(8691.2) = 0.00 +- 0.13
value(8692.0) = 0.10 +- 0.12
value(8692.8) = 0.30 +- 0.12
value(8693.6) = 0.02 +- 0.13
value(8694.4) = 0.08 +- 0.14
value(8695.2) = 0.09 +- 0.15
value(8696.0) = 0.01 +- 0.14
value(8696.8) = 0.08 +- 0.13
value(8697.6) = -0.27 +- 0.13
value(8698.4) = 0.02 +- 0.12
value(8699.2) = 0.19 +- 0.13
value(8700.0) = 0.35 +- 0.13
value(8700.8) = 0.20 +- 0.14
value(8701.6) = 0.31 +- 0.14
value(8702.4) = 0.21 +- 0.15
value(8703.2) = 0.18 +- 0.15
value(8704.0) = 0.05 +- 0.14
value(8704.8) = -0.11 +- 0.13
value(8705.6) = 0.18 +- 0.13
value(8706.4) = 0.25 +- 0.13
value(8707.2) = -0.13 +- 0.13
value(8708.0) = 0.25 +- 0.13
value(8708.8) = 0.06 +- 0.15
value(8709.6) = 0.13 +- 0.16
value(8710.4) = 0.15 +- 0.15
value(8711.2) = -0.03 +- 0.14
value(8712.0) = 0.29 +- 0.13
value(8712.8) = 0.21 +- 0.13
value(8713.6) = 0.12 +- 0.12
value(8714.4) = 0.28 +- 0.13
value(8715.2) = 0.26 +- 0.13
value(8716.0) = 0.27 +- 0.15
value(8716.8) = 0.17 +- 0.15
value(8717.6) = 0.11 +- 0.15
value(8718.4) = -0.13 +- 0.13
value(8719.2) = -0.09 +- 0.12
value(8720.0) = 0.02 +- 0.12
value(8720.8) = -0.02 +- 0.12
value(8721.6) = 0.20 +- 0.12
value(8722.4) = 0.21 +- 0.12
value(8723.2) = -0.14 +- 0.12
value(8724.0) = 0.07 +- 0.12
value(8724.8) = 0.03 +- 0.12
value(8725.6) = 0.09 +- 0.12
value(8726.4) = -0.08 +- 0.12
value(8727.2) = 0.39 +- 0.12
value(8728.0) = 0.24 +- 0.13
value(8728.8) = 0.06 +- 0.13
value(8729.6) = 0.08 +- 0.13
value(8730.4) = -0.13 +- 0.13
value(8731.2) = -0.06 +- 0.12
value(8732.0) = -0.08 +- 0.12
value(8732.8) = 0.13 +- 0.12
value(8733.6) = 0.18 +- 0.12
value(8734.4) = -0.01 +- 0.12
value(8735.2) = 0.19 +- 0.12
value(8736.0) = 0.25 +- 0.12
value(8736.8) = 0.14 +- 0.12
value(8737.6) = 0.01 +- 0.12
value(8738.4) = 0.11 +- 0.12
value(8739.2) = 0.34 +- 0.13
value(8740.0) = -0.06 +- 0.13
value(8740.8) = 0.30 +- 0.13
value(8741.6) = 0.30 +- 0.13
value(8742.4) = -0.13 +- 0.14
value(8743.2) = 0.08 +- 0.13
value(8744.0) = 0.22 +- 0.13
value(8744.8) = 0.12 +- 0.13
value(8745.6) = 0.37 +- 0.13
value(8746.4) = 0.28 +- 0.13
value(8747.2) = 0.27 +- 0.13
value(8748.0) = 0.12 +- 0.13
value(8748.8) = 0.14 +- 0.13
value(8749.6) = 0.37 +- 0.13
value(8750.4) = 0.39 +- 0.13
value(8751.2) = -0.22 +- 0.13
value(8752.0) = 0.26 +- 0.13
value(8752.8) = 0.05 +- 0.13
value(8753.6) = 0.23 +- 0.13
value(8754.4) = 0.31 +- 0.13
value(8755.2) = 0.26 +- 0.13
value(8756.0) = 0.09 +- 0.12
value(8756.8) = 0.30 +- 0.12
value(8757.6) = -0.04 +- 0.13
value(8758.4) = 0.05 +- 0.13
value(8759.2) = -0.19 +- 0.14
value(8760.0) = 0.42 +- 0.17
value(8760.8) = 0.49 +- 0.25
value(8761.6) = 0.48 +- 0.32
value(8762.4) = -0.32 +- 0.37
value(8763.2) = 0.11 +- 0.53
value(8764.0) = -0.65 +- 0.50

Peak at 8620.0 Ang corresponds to [O II]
